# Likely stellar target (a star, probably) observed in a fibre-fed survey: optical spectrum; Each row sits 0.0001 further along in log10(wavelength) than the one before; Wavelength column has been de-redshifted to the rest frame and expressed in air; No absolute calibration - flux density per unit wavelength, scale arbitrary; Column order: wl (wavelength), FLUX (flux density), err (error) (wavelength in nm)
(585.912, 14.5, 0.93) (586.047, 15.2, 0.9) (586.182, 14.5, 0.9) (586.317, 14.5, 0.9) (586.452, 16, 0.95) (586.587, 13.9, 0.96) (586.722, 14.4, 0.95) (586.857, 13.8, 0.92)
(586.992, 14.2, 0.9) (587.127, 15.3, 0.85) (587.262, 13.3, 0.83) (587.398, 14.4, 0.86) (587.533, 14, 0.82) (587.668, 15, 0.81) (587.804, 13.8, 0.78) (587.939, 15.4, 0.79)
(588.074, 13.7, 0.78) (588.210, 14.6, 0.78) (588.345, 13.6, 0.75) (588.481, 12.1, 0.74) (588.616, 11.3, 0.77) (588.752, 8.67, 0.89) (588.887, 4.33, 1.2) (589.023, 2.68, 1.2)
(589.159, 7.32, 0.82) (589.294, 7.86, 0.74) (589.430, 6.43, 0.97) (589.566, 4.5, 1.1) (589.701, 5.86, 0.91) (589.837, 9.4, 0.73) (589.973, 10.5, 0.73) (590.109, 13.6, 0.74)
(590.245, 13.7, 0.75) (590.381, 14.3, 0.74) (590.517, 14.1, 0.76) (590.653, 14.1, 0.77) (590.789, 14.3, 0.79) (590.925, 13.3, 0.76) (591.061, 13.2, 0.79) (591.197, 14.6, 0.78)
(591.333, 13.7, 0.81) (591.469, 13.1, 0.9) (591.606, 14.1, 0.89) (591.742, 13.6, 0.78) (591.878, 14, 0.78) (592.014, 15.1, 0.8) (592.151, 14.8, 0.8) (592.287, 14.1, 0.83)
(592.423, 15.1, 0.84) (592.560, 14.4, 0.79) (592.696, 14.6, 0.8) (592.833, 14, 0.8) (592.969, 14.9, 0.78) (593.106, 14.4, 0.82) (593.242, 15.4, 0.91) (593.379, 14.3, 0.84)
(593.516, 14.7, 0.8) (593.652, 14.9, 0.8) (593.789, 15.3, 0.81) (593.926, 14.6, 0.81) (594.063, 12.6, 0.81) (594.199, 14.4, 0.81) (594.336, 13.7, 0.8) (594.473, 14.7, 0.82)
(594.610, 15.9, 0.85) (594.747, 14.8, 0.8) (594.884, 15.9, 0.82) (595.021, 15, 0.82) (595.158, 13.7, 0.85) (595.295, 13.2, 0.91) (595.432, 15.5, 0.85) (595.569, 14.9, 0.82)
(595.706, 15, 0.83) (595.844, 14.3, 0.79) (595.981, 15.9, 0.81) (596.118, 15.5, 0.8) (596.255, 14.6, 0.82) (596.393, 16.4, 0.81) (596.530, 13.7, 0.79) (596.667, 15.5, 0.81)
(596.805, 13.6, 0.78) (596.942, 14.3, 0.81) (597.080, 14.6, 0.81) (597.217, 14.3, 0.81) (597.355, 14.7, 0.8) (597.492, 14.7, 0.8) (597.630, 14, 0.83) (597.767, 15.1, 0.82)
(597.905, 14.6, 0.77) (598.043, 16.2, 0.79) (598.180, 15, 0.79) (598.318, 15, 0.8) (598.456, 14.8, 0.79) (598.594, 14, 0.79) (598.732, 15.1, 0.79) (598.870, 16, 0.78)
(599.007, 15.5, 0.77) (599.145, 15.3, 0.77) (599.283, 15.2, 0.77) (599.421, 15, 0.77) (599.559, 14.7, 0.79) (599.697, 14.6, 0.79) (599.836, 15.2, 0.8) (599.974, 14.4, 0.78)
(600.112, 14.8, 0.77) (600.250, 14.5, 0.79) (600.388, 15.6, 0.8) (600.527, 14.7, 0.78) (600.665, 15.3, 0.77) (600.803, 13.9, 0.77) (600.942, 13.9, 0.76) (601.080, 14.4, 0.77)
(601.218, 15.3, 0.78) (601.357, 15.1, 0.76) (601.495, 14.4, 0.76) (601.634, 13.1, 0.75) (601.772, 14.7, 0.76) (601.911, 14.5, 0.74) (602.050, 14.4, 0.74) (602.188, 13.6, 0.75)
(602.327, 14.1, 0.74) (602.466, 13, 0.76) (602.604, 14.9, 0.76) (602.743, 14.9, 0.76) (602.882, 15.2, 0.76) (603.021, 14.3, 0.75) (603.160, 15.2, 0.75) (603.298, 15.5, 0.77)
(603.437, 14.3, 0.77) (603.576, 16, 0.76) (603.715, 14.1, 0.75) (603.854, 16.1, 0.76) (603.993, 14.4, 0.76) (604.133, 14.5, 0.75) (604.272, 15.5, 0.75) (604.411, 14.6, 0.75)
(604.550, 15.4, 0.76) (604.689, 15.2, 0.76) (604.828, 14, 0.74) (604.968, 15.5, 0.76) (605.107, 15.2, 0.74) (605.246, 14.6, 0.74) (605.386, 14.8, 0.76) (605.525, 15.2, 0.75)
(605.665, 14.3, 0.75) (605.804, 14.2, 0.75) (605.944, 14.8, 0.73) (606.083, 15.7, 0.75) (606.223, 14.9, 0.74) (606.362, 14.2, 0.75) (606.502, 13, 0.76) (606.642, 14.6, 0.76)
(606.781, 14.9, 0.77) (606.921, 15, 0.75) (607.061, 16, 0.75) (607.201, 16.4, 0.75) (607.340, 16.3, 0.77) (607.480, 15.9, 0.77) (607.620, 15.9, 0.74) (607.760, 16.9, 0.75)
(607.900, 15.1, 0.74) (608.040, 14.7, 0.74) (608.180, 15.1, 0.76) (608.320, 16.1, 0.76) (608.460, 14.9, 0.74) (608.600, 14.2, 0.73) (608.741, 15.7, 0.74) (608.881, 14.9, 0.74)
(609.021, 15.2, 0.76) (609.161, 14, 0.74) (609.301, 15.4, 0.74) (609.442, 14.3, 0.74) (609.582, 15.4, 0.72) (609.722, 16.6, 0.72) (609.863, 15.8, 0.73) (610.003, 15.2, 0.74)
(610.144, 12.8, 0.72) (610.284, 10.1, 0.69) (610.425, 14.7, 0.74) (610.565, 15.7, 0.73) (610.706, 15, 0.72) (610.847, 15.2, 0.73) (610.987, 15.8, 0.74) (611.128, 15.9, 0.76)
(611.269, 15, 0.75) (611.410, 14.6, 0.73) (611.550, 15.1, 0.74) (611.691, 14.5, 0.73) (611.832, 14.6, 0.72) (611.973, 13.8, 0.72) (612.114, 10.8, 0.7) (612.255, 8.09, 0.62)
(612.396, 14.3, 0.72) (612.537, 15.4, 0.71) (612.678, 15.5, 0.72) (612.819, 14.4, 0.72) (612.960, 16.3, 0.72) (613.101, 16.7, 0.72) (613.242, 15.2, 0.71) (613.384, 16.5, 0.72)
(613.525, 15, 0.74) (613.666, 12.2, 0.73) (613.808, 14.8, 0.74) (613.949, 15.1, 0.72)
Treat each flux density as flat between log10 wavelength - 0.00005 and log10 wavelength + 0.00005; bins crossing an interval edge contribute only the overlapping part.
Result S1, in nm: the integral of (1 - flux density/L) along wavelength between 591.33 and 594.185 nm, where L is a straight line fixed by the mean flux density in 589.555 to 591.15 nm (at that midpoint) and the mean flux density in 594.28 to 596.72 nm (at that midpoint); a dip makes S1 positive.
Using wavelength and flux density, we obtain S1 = -0.22 nm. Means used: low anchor 12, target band 14.4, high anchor 14.9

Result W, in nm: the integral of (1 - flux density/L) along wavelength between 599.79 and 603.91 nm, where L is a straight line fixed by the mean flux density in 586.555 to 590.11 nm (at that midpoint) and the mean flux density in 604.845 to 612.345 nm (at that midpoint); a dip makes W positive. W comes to -0.326 nm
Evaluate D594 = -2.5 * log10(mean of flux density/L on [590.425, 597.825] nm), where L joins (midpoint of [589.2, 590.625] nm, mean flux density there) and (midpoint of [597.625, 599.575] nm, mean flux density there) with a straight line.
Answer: -0.17 mag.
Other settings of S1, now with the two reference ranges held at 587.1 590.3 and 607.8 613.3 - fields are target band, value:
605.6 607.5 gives -0.138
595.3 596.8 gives -0.355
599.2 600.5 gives -0.213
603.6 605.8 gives -0.202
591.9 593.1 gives -0.324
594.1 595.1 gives -0.250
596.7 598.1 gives -0.256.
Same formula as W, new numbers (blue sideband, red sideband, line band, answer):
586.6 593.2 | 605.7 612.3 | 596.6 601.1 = -0.402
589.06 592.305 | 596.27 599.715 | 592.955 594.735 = -0.187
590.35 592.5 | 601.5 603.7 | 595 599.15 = -0.154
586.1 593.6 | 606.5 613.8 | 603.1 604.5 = -0.081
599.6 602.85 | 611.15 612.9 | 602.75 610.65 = -0.429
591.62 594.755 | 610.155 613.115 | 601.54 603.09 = 0.017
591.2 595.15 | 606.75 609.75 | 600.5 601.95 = 0.048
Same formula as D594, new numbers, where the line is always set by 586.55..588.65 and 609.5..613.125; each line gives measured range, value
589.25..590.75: 0.313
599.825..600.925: -0.037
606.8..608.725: -0.083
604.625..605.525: -0.041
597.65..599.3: -0.068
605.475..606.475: -0.023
